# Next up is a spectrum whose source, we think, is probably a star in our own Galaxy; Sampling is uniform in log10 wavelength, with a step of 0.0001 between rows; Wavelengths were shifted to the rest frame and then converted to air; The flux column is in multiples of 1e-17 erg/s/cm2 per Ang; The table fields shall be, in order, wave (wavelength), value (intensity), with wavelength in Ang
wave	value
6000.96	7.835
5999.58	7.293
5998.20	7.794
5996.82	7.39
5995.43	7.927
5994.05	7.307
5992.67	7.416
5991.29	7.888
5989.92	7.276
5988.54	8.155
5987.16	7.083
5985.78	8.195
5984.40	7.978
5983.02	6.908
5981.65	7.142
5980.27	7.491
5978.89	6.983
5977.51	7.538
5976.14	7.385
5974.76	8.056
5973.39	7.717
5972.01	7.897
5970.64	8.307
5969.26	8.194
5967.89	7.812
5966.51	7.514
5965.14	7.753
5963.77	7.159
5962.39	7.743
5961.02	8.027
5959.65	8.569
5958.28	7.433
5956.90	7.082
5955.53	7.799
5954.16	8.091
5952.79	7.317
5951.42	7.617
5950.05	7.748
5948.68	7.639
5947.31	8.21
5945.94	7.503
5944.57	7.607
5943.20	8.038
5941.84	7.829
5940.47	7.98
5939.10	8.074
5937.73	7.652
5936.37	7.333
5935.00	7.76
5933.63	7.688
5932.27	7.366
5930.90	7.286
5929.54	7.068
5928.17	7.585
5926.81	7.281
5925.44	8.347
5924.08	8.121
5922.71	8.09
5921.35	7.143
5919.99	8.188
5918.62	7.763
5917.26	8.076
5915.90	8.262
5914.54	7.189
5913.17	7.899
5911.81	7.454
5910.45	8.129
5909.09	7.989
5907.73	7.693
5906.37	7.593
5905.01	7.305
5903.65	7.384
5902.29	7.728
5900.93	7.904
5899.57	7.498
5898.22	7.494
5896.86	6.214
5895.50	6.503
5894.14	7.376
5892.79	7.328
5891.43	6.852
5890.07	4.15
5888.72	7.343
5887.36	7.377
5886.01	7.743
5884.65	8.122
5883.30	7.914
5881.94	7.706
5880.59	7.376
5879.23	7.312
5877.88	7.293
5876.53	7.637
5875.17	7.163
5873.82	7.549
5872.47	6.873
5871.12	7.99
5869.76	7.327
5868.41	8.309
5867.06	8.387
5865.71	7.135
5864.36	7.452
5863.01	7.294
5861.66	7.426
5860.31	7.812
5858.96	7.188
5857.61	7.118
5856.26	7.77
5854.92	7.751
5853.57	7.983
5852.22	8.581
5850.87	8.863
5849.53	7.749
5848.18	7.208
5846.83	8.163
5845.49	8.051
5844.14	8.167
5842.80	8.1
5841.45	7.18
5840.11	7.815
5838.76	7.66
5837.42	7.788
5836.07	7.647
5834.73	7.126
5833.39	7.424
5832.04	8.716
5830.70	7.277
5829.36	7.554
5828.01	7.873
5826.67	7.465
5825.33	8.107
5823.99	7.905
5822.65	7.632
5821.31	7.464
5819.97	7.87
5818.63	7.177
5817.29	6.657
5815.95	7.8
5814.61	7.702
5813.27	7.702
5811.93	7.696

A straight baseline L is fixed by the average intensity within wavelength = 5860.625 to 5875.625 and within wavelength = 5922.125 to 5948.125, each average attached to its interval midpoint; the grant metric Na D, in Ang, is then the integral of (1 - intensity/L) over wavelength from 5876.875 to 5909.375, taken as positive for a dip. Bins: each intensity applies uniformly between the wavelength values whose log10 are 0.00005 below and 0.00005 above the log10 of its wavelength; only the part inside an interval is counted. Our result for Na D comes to 1.4 Ang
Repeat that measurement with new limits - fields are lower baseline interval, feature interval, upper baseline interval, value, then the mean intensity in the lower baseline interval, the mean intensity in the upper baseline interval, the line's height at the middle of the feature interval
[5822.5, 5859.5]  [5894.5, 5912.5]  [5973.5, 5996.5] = 0.5 Ang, 7.79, 7.55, 7.68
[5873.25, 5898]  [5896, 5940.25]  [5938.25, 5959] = -1.1 Ang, 7.17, 7.73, 7.46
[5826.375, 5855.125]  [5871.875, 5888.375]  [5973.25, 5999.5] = 0.5 Ang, 7.83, 7.55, 7.75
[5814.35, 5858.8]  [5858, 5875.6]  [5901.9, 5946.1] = 0.4 Ang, 7.73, 7.71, 7.72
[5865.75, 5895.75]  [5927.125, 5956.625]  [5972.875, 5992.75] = -0.7 Ang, 7.35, 7.55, 7.47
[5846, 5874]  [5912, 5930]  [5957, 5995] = -0.2 Ang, 7.72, 7.66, 7.68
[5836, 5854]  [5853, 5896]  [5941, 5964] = 2.7 Ang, 7.93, 7.74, 7.88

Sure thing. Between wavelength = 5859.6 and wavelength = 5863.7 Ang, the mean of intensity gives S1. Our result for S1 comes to 7.51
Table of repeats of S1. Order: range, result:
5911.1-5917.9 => 7.77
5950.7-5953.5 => 7.48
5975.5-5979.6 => 7.3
